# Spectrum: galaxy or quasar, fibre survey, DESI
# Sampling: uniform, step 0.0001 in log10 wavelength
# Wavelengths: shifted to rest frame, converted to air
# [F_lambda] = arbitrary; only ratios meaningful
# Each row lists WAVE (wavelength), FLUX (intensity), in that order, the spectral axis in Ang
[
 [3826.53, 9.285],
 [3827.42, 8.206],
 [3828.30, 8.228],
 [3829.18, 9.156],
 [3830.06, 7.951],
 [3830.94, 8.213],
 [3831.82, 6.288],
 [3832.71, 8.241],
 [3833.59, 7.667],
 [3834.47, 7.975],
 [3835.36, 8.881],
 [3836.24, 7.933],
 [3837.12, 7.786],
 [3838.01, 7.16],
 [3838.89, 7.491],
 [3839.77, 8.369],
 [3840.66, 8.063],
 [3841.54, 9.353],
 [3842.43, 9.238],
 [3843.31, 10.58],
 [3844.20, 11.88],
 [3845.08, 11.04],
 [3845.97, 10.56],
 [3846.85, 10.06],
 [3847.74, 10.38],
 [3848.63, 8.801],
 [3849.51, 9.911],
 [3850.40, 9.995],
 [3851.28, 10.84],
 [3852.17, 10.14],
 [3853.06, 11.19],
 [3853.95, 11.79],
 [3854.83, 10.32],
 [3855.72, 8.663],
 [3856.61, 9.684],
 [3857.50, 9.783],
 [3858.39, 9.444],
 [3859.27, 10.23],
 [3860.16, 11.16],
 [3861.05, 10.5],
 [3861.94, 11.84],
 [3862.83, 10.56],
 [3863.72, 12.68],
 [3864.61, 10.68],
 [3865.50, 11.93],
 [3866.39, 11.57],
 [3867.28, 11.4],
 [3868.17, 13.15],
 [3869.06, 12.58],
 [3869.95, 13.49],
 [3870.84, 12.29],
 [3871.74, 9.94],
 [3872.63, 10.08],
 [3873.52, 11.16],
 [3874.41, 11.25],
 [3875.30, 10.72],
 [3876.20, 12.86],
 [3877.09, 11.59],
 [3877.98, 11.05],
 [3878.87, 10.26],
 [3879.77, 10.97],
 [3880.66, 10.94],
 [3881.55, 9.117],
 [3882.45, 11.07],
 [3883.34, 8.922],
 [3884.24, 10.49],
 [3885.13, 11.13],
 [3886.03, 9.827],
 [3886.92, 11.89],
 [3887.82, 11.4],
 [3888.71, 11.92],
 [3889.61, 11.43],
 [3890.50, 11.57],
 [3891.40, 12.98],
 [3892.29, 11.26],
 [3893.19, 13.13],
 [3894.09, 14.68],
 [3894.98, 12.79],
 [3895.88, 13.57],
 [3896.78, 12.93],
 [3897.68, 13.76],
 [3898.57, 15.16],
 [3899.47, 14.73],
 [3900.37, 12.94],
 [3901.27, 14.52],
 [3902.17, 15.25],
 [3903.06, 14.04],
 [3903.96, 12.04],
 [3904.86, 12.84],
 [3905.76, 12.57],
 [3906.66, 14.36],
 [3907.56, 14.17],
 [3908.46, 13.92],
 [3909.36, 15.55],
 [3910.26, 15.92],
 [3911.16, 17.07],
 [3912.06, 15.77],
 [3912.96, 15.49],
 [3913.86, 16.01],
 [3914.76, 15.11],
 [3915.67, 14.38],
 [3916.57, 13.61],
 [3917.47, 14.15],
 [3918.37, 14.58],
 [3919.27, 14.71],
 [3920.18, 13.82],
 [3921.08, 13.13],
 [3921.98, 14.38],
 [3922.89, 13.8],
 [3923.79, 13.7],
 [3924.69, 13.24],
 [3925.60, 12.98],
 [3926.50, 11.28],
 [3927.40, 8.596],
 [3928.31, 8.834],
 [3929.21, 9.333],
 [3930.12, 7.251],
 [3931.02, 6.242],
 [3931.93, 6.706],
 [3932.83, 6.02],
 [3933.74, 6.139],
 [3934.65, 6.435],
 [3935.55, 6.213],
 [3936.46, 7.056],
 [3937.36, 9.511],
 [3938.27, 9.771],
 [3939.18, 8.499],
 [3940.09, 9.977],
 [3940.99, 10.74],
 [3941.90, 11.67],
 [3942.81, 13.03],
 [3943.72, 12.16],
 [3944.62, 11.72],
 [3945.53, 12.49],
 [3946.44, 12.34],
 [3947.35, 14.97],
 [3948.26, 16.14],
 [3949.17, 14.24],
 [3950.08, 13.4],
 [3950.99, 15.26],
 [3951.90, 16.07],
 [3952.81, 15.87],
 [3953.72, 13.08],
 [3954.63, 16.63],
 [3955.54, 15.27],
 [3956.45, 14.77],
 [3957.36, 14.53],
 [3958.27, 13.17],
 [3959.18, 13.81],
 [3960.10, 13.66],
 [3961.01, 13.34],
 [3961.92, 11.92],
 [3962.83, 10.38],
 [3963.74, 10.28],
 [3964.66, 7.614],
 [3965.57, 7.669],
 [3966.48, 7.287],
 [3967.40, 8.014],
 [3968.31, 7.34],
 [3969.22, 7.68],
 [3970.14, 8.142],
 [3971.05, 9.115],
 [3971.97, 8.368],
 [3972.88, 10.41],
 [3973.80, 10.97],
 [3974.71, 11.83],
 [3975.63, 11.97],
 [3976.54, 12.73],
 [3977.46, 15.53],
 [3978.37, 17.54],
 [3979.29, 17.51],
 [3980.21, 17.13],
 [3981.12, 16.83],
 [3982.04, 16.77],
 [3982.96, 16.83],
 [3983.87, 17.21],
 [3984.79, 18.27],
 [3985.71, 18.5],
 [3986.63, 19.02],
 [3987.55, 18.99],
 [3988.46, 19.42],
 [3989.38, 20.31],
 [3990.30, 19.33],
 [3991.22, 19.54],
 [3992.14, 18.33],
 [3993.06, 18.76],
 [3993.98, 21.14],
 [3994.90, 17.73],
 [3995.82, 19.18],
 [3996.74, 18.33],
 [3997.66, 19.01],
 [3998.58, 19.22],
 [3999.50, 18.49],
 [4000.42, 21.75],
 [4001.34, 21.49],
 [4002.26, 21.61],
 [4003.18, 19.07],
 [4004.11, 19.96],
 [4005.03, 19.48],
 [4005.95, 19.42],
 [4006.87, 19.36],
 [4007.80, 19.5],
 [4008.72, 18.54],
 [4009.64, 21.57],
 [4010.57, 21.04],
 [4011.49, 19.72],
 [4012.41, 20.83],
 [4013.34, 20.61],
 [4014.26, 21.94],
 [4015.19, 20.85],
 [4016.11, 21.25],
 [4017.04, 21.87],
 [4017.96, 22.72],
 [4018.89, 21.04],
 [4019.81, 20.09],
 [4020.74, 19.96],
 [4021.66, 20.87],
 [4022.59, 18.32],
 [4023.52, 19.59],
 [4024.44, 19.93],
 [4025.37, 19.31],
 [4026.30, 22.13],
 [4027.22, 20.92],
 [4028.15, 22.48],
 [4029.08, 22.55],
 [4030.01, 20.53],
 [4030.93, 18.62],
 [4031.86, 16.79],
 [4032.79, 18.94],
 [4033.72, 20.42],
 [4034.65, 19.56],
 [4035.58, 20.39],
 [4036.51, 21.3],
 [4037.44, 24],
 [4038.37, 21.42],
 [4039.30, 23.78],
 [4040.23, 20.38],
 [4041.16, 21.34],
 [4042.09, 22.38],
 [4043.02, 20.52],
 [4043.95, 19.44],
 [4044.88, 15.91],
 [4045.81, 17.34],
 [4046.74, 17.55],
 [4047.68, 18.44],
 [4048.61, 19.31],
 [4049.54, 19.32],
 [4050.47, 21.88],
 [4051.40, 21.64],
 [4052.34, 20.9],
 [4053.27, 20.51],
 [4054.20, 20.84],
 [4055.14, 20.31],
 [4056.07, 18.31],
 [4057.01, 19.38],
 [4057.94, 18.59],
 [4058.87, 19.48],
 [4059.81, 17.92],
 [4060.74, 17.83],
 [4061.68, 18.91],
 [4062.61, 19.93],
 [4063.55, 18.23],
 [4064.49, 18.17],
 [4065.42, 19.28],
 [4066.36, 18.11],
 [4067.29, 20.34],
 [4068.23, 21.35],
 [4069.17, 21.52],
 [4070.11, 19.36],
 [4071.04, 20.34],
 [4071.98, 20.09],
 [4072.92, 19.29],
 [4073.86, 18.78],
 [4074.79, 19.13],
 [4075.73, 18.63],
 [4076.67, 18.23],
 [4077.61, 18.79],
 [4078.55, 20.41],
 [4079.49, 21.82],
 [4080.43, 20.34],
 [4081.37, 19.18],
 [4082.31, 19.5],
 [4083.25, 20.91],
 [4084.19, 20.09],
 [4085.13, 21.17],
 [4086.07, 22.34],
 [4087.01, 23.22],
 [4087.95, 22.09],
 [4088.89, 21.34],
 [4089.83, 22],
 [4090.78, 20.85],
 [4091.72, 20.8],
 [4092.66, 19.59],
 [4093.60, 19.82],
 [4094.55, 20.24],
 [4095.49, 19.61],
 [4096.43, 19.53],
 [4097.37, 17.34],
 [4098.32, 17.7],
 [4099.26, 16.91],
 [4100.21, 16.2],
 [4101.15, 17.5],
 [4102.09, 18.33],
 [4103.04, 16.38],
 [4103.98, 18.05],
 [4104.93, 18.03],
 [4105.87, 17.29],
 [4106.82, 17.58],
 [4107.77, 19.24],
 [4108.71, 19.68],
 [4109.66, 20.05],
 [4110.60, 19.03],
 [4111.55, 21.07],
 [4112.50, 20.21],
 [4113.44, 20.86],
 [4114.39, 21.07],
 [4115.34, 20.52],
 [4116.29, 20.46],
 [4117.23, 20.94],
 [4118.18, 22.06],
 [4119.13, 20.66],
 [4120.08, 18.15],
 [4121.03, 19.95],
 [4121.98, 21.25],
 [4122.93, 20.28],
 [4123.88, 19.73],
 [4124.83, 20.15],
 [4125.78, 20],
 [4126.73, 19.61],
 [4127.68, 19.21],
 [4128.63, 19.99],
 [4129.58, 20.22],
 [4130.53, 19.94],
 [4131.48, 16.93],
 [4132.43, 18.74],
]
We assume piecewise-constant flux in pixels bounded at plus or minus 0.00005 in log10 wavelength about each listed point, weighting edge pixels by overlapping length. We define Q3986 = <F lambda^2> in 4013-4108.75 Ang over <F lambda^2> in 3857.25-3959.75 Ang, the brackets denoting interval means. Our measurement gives 1.75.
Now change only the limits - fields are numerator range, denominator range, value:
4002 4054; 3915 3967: 1.81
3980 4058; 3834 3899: 1.98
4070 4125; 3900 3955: 1.72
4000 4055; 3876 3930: 1.69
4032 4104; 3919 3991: 1.67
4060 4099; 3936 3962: 1.64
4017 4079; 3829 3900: 2.04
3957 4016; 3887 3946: 1.38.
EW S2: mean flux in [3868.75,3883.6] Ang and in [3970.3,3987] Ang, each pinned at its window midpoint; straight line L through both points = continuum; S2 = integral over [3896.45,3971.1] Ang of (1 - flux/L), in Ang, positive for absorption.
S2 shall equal 4.5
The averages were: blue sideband 11.1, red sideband 14.7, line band 12.2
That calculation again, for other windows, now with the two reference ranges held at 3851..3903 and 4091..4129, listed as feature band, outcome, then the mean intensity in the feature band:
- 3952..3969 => 2.9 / 12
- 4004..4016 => -3.1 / 20.3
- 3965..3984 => 3.6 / 12.1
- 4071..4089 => -1.8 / 20.3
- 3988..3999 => -2.6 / 19.2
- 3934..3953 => 3.0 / 11.7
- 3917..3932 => 1.7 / 11.7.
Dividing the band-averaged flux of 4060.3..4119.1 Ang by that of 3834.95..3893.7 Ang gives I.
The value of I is 1.8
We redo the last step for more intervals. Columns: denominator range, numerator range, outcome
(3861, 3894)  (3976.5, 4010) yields 1.65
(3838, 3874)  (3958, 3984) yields 1.14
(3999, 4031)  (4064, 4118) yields 0.96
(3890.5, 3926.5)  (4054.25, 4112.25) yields 1.39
